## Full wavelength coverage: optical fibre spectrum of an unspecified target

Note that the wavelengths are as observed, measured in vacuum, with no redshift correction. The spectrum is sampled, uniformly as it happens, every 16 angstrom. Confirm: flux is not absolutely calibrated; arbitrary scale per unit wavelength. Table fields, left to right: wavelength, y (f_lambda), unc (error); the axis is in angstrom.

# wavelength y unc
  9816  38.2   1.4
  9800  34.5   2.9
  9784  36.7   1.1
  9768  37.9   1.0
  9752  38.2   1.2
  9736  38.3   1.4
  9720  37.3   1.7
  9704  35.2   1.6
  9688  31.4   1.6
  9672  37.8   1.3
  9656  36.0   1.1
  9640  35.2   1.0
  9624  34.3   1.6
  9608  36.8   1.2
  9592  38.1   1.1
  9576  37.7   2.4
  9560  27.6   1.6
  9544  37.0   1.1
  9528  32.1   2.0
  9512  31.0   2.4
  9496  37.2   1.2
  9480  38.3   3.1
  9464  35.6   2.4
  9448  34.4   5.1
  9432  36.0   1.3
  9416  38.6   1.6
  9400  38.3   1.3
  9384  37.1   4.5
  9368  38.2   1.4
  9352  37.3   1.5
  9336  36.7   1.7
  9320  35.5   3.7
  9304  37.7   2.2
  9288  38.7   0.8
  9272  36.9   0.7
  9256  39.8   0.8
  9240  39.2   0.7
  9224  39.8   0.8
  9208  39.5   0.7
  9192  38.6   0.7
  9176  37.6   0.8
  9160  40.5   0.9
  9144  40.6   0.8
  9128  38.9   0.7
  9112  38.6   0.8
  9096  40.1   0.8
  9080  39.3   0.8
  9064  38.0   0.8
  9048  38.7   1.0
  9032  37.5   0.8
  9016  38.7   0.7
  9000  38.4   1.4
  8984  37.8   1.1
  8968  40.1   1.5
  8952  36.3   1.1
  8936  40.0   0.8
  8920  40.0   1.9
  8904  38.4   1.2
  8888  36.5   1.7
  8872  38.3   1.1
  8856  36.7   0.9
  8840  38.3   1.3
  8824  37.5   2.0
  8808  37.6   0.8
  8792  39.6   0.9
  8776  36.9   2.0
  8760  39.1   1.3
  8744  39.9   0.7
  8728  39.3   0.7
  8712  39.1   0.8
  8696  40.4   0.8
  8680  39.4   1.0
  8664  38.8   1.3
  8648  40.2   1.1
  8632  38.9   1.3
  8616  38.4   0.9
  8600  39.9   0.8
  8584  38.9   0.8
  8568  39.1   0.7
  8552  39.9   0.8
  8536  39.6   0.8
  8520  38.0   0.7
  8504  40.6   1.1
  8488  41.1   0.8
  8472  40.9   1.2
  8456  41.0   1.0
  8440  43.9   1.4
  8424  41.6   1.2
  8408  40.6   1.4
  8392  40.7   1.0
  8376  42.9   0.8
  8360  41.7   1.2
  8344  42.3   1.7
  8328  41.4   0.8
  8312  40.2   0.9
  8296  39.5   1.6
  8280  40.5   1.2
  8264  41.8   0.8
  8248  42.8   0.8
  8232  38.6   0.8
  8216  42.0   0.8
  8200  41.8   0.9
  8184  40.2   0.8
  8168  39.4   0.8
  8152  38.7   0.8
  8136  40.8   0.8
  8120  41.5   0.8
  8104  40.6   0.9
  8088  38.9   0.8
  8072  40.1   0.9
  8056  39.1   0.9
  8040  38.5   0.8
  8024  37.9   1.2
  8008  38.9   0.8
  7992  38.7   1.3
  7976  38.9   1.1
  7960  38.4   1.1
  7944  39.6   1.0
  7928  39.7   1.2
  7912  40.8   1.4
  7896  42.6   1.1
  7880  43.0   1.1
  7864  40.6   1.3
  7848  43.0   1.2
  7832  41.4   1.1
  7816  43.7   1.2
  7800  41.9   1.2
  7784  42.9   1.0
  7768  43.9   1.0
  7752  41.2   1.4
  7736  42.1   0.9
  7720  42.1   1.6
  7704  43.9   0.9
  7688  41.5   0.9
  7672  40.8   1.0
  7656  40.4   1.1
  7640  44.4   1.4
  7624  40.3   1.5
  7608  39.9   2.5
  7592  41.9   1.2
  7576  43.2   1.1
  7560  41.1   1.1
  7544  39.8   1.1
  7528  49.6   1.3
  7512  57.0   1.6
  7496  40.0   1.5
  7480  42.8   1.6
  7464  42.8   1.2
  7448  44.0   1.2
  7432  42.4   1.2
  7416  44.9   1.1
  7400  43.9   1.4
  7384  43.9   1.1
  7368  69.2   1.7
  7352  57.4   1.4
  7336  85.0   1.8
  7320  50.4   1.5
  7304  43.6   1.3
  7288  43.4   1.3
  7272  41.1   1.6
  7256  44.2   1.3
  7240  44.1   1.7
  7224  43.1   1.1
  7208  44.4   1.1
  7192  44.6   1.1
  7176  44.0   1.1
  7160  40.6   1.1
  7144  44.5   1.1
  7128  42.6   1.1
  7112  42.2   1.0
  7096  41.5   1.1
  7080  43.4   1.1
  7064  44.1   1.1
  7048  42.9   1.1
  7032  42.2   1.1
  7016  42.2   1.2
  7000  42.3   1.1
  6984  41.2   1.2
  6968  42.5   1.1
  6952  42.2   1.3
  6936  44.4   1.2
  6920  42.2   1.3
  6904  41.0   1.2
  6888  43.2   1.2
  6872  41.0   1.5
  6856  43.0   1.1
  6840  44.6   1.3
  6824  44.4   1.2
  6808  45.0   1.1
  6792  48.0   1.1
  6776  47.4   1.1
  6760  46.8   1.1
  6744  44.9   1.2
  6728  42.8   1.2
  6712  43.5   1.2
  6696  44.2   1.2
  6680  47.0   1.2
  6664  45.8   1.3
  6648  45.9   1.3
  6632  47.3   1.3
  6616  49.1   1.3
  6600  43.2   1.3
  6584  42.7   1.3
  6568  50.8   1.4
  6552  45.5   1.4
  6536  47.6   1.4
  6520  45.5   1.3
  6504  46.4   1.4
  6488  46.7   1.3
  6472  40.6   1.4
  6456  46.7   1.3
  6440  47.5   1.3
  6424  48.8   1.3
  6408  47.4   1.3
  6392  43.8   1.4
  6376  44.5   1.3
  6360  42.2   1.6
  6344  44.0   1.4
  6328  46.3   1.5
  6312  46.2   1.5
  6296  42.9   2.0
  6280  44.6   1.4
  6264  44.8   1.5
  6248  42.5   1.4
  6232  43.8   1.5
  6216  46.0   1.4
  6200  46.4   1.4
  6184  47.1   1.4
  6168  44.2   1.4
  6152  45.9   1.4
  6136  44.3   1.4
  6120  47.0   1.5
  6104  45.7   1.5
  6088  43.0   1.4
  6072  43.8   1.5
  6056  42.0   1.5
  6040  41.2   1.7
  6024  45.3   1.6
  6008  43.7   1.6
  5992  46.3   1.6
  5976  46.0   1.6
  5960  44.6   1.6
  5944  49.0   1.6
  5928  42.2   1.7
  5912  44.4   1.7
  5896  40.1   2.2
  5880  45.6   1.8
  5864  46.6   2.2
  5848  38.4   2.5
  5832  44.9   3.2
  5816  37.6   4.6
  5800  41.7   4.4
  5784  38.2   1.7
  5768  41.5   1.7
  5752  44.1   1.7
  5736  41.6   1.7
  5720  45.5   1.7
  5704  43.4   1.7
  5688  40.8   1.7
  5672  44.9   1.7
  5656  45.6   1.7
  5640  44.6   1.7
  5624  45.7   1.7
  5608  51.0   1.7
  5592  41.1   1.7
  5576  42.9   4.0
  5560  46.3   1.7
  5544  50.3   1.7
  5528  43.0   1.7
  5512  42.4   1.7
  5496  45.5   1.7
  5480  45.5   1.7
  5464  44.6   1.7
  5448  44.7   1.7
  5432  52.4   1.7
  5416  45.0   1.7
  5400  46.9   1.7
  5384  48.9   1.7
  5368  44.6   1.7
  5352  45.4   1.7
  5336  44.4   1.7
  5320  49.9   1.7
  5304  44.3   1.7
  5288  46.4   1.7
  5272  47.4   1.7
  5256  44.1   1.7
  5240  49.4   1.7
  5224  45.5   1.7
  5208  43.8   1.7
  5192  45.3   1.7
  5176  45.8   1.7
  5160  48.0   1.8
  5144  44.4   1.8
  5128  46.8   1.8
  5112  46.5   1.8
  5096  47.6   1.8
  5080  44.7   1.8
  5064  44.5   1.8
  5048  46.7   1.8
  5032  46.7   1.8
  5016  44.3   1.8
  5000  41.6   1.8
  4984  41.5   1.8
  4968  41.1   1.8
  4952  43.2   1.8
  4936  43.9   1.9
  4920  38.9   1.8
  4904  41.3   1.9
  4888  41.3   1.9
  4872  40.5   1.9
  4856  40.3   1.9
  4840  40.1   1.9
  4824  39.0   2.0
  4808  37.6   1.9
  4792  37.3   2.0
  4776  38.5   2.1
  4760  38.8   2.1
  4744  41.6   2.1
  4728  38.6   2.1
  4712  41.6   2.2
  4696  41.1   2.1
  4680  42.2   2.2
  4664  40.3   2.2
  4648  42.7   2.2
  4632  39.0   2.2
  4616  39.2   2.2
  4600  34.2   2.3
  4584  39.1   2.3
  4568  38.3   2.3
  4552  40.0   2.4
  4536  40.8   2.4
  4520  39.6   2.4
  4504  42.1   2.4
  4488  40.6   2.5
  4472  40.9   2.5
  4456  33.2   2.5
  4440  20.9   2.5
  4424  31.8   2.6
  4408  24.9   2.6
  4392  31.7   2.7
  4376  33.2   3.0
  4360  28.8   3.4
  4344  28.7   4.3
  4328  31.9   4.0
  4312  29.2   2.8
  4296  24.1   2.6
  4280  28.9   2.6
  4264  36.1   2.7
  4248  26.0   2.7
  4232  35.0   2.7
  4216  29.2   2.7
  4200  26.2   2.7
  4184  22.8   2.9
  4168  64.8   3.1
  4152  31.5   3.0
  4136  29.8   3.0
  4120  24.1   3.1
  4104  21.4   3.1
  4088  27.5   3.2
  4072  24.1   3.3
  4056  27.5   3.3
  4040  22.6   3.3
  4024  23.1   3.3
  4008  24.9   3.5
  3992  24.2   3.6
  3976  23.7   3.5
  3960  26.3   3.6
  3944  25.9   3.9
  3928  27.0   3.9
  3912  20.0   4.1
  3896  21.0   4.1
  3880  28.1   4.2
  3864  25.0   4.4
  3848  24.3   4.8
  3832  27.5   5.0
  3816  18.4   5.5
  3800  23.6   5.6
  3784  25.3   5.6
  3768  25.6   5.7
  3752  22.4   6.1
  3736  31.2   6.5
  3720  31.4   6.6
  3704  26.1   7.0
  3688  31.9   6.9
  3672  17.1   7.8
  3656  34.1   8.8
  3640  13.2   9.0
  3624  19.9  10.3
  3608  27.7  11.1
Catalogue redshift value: 0.119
